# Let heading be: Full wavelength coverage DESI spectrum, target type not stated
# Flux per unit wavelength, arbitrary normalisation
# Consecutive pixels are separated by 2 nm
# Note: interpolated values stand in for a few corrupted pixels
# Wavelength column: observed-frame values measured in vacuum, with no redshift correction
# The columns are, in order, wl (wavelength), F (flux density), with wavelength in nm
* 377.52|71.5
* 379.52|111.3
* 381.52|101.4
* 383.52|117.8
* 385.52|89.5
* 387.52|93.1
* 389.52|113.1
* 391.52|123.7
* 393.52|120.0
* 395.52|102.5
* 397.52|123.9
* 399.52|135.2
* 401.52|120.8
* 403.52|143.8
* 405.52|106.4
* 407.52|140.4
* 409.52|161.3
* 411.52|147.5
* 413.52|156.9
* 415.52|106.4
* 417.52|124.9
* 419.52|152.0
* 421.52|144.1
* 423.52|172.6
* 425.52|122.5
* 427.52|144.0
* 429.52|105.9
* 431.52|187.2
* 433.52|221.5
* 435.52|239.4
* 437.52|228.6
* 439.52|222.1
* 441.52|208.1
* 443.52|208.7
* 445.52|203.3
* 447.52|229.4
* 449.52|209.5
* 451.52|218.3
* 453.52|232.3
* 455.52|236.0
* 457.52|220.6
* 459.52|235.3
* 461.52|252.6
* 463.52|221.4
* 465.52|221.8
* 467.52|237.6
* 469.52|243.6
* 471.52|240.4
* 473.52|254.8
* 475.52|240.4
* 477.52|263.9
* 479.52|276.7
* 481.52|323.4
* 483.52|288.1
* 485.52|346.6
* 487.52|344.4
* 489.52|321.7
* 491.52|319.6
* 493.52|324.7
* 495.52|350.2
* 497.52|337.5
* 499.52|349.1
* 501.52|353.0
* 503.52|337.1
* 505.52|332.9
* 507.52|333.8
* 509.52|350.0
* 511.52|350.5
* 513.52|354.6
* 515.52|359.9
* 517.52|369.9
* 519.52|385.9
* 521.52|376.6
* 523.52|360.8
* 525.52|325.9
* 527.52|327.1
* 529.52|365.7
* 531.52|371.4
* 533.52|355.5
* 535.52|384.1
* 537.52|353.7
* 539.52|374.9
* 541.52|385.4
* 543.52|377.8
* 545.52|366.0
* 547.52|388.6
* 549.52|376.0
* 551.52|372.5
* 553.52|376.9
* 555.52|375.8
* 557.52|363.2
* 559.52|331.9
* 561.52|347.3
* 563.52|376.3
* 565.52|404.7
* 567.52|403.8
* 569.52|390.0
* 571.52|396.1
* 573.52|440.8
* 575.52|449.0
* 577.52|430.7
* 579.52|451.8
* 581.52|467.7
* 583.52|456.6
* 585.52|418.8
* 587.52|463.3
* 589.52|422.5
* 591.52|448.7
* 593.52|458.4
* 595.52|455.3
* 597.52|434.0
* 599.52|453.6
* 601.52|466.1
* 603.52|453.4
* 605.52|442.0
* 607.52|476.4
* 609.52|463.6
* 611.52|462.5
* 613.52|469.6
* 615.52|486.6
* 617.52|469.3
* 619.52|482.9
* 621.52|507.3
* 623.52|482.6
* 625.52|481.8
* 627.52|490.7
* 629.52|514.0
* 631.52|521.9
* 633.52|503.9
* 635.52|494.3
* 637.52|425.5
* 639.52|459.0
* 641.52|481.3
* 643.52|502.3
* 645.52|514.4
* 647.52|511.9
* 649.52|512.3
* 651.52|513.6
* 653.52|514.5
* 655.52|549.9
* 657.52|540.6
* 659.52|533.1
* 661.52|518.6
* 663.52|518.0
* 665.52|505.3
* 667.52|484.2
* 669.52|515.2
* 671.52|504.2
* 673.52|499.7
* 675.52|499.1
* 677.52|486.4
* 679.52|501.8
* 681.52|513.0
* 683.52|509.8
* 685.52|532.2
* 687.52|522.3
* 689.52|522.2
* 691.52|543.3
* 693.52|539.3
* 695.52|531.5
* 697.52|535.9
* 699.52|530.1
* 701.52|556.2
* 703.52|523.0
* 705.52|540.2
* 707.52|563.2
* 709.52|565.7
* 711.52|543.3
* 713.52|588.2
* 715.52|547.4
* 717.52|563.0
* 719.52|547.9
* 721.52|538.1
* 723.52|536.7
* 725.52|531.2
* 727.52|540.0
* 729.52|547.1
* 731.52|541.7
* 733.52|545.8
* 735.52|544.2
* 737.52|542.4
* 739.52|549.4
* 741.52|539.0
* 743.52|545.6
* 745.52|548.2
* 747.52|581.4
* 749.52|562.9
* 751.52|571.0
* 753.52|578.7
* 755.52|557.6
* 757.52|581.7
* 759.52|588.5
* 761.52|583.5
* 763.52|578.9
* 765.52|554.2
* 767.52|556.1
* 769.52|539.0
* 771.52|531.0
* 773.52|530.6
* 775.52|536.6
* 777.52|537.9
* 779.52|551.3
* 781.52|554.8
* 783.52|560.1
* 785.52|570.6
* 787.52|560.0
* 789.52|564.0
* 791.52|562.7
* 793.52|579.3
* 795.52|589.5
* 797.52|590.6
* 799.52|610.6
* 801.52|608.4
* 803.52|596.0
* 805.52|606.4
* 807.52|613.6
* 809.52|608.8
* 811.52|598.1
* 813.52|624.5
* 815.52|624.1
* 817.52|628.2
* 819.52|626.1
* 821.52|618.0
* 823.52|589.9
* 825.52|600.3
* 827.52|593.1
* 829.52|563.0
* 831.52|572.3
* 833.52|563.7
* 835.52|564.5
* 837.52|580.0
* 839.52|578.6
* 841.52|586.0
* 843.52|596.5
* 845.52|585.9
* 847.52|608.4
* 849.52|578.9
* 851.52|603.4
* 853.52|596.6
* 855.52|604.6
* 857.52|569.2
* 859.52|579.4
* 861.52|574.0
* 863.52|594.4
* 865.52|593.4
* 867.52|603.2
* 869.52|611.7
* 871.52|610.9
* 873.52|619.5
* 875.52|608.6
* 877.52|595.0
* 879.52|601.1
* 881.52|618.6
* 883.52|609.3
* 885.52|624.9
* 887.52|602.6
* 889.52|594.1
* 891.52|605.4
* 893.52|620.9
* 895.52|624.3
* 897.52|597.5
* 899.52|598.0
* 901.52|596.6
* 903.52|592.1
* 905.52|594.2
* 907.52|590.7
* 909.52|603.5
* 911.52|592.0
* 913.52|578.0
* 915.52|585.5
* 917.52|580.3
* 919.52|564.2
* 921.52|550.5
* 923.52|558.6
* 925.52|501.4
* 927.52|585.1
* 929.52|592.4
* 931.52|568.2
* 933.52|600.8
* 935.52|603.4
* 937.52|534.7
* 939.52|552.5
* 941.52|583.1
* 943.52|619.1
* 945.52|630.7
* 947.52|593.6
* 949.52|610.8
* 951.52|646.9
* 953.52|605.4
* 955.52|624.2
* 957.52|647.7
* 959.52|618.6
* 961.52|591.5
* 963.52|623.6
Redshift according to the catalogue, 0.083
